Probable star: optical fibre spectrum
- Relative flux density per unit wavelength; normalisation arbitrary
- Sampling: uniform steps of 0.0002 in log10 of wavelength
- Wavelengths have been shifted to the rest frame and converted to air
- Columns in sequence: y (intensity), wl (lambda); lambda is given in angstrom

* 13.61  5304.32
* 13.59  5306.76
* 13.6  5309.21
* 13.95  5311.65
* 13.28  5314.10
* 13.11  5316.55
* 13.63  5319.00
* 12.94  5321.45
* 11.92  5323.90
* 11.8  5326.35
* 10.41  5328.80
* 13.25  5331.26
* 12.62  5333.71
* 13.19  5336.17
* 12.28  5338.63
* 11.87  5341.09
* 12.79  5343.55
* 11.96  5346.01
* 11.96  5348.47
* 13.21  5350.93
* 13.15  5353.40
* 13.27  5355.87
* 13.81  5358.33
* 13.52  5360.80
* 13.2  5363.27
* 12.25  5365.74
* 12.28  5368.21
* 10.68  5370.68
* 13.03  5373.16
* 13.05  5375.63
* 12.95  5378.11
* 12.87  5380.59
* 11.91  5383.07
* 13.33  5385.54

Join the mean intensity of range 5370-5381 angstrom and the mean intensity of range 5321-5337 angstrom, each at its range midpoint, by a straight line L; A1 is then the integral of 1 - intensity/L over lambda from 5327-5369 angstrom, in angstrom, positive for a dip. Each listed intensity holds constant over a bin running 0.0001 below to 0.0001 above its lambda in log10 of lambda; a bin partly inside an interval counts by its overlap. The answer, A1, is -0.9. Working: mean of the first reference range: 12.3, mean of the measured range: 12.6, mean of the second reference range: 12.6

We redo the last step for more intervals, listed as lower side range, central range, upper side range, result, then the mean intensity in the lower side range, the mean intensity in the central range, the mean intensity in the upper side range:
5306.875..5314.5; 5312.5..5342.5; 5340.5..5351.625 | 1.1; 13.6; 12.5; 12.4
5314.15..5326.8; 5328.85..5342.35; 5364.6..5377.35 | 0.2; 12.8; 12.4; 12.3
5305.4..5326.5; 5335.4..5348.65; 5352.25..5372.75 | 0.6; 13.2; 12.3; 12.8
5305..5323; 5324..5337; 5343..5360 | 1.0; 13.4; 12.2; 12.9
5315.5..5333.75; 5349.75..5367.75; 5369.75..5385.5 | -1.0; 12.4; 13.2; 12.5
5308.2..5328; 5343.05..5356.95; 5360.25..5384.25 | 0.0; 13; 12.7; 12.5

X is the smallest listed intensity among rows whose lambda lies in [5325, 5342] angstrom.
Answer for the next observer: 10.41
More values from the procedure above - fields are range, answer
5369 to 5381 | 10.68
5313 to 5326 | 11.92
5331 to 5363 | 11.87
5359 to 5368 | 12.25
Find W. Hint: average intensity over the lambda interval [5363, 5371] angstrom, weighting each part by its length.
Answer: 12.1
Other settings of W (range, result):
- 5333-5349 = 12.4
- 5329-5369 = 12.7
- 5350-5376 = 12.8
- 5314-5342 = 12.5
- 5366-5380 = 12.4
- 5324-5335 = 12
